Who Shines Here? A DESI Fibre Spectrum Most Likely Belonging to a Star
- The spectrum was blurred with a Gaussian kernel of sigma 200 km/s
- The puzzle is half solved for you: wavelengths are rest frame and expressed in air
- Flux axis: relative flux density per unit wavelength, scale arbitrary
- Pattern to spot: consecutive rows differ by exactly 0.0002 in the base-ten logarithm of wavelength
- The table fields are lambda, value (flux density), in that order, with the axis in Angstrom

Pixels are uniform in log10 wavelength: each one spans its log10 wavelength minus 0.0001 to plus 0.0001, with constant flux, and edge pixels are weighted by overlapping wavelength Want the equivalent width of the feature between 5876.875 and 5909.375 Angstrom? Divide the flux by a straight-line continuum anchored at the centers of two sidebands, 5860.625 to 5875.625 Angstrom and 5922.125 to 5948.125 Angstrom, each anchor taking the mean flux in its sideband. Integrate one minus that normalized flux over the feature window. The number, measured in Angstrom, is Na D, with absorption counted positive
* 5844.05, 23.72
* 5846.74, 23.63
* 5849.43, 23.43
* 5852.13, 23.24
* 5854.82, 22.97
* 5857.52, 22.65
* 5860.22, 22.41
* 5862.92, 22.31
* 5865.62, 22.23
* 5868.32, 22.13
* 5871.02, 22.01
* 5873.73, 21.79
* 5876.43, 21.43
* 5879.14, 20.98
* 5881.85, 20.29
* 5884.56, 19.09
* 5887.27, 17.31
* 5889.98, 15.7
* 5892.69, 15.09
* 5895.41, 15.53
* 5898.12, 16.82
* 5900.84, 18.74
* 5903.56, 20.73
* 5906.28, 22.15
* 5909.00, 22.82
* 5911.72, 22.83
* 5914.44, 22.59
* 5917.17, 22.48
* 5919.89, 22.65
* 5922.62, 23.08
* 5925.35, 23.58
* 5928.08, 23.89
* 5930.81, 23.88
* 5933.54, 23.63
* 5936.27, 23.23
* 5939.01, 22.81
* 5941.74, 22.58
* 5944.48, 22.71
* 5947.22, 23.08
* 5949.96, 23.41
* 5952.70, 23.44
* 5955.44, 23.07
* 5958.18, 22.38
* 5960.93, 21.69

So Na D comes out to 5.49 Angstrom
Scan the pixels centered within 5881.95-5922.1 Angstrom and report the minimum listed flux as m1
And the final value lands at 15.09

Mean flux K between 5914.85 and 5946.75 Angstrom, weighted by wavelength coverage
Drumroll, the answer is 23.1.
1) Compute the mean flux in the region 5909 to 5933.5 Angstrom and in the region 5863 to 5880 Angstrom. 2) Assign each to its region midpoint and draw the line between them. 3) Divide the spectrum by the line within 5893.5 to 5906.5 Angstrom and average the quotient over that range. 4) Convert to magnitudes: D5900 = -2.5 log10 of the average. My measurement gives 0.226 mag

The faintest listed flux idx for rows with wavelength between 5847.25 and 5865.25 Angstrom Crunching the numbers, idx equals 22.31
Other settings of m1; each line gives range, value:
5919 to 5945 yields 22.58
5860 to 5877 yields 21.43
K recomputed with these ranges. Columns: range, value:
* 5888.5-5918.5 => 19.6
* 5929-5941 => 23.4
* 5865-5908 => 19.5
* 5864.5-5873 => 22.1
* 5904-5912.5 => 22.4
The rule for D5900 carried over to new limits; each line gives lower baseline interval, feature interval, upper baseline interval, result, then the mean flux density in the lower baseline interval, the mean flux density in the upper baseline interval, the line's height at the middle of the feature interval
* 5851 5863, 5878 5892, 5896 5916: 0.171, 22.7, 20.8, 21.6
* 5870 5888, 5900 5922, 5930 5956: -0.007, 20.5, 23.2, 21.8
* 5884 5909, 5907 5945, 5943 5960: -0.117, 18.1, 23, 20.7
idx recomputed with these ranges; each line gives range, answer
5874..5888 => 17.31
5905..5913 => 22.15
